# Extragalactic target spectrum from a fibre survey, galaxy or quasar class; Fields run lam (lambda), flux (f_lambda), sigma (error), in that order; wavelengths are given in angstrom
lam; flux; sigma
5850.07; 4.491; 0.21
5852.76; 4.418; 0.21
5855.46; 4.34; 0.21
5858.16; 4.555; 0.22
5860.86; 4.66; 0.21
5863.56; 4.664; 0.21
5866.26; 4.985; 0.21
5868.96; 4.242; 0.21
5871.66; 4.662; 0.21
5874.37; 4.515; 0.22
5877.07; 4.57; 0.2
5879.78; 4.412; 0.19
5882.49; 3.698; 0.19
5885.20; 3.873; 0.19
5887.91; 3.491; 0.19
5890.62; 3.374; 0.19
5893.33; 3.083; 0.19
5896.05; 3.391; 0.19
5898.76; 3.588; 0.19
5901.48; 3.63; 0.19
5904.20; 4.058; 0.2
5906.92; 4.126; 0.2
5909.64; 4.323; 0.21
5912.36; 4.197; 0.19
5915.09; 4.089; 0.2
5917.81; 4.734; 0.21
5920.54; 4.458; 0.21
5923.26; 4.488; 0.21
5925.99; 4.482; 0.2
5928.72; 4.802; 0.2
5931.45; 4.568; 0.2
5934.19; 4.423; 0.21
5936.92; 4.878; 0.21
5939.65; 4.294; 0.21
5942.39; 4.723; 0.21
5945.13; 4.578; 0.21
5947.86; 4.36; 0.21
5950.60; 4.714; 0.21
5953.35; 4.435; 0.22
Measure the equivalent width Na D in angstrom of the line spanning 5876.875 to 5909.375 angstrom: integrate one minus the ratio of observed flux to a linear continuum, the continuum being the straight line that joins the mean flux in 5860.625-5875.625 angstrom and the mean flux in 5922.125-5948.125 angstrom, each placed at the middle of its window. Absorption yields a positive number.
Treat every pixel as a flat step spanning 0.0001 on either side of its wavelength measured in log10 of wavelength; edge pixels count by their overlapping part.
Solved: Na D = 5.9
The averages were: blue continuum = 4.62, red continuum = 4.57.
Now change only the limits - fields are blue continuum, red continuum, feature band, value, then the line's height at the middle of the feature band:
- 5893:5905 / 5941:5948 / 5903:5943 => -3.33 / 4.1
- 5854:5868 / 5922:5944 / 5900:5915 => 1.73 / 4.6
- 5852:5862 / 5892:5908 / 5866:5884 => -1.15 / 4.13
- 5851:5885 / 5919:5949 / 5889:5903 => 3.35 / 4.5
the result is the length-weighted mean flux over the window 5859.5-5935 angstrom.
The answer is 4.2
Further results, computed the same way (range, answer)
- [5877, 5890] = 3.92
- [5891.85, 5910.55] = 3.73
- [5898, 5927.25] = 4.21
